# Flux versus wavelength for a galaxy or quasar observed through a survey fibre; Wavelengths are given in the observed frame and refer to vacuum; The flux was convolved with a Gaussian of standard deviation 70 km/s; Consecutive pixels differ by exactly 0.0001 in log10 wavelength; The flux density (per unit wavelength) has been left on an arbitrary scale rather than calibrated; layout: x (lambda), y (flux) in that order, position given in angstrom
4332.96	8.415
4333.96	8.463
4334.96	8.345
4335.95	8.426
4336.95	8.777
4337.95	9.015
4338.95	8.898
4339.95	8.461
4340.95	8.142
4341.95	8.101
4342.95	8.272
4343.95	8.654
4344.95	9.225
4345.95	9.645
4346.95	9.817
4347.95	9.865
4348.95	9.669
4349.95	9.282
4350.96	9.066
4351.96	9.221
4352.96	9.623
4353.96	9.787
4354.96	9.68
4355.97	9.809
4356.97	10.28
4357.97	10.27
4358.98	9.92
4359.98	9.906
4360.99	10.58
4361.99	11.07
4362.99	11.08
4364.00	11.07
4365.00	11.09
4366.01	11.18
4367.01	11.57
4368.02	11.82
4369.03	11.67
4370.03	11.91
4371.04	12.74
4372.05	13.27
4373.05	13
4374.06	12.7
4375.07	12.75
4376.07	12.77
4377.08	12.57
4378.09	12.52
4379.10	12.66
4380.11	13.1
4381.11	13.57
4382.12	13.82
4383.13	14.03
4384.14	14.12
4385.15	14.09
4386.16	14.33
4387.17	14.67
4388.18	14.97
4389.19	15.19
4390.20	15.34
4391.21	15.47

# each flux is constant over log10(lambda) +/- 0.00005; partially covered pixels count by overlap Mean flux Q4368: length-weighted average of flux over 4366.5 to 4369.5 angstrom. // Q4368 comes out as 11.7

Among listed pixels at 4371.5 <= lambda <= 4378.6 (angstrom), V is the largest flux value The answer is 13.27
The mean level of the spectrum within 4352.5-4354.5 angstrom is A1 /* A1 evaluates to 9.73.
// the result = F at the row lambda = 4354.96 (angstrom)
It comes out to 9.68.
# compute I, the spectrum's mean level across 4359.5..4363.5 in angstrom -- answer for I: 10.7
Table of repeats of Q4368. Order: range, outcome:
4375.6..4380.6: 12.7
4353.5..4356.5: 9.76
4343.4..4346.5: 9.18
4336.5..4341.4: 8.66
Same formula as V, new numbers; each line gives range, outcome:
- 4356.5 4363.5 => 11.08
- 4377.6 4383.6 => 14.03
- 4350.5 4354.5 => 9.787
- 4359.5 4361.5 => 10.58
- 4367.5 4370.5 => 11.91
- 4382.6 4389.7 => 15.19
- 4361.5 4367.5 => 11.57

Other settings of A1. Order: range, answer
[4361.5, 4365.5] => 11.1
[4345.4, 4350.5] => 9.64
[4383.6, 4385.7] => 14.1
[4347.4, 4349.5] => 9.77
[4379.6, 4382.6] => 13.5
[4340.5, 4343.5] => 8.18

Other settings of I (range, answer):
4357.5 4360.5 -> 10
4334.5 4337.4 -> 8.53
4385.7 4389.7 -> 14.8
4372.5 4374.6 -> 12.9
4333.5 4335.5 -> 8.43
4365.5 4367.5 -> 11.4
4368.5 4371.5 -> 12.1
